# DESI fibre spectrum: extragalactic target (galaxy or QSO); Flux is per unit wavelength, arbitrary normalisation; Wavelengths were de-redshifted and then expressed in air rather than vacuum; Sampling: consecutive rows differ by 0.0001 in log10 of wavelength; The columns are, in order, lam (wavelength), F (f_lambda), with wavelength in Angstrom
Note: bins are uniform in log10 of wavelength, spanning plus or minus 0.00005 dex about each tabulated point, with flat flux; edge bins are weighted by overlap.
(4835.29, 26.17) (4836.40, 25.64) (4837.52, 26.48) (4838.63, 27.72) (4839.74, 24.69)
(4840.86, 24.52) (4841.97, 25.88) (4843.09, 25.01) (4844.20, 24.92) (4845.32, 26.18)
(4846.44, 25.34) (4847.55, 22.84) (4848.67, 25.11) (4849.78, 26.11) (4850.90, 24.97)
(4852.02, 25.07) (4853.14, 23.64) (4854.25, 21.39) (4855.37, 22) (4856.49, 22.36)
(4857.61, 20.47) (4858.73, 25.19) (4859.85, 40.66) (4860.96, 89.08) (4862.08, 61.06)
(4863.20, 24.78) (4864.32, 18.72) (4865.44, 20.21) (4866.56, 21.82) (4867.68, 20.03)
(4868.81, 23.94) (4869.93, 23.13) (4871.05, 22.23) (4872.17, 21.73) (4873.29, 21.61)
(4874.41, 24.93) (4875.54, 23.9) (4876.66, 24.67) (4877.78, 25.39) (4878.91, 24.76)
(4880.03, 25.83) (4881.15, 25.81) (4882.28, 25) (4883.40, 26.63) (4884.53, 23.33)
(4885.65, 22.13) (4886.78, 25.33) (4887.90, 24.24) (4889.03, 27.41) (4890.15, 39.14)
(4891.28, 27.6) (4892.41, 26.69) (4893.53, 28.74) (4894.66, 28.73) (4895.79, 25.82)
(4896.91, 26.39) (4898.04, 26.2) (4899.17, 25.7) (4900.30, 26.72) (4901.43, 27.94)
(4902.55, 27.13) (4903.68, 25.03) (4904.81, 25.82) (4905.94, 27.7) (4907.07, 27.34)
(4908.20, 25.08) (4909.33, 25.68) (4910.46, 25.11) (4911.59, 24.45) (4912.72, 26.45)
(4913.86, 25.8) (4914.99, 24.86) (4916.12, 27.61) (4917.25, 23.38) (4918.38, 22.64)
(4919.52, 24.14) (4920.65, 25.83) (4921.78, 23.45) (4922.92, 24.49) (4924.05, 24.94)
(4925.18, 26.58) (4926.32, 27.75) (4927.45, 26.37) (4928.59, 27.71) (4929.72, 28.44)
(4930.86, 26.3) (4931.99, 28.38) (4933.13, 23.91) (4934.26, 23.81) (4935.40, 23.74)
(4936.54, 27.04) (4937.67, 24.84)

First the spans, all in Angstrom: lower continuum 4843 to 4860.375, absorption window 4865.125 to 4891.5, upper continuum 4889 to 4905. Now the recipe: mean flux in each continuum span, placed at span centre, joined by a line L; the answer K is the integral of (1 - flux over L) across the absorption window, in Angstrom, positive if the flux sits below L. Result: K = 2.0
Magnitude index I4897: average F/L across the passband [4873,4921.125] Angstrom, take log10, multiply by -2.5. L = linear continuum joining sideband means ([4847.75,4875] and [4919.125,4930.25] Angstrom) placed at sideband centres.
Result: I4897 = 0.04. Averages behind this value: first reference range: 27.9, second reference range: 26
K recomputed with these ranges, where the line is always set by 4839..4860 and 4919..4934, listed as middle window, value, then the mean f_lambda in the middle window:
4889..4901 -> -1.2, 28.1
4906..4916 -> 0.0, 25.8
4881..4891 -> -0.5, 26.6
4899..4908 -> -0.4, 26.7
